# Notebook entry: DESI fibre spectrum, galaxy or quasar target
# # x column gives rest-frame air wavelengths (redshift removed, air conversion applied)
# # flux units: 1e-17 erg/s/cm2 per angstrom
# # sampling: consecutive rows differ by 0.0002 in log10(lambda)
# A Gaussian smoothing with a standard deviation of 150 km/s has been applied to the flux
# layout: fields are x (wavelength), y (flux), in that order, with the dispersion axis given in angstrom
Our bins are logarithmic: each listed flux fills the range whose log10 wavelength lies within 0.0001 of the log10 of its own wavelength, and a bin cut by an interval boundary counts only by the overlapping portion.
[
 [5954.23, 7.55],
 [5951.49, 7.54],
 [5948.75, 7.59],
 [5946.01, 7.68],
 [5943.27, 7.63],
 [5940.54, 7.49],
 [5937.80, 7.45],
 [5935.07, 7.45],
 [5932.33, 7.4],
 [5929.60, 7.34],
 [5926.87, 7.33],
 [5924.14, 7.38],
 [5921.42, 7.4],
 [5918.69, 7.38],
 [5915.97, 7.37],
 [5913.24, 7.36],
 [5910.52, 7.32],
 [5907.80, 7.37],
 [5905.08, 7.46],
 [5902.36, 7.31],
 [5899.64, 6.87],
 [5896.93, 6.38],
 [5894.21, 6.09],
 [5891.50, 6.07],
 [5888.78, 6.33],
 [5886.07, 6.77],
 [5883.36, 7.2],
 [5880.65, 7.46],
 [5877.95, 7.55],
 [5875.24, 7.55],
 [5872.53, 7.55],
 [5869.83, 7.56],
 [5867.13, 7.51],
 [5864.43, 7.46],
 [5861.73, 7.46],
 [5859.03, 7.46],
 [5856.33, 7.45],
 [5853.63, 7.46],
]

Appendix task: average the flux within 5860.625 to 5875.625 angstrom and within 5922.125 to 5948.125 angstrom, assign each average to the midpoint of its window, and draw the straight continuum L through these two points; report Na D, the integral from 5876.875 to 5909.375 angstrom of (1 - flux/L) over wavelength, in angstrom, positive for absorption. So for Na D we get 2.6 angstrom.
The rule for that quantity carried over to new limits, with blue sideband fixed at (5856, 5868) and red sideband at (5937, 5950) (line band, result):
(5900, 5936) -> 0.86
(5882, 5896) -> 1.89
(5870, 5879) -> -0.08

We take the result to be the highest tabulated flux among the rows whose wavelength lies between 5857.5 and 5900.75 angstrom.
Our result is 7.56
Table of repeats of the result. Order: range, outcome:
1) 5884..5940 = 7.46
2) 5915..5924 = 7.4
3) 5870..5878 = 7.55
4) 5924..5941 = 7.49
